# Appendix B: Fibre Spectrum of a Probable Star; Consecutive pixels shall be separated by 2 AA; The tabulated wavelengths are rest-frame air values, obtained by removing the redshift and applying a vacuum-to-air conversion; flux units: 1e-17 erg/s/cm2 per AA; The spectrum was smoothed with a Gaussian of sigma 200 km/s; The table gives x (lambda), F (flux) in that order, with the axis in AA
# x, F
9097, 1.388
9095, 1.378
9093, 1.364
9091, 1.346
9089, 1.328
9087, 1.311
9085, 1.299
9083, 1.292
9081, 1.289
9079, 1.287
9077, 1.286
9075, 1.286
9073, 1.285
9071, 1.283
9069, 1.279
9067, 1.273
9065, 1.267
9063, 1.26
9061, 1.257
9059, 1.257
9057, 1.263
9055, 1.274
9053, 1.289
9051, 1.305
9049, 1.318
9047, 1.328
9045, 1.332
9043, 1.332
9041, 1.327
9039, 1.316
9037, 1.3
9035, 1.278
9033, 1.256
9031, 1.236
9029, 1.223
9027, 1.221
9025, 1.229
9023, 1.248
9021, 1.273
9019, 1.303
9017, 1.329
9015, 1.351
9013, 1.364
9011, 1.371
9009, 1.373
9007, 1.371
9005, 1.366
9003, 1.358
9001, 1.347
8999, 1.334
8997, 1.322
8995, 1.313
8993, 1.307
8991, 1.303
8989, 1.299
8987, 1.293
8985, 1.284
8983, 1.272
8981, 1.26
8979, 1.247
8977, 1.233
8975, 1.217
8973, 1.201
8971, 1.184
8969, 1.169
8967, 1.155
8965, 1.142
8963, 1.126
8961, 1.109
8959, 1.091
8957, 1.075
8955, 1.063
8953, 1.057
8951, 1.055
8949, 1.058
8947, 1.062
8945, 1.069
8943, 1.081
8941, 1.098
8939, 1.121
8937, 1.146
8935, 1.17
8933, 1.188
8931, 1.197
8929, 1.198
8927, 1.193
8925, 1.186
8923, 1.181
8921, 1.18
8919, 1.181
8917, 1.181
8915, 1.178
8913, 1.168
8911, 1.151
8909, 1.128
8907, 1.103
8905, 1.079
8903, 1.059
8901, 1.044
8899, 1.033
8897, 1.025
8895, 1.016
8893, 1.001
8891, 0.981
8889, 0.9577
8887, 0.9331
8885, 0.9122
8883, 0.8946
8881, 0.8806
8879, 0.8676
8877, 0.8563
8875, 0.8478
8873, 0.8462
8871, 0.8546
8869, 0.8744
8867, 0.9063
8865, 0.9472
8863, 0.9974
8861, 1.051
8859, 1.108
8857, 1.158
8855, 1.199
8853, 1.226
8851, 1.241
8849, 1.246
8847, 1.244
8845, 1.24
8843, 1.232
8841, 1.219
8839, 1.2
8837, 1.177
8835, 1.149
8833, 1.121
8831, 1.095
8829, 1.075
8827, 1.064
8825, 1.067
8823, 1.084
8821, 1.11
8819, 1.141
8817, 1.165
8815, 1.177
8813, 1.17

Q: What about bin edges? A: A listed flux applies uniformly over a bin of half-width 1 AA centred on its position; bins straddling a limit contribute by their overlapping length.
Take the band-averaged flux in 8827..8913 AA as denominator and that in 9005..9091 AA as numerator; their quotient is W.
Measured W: 1.23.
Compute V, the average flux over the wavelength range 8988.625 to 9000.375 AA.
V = 1.31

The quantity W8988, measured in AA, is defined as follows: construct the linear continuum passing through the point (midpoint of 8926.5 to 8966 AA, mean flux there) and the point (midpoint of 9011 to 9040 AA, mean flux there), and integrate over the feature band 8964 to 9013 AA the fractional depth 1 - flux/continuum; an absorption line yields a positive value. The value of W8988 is -3.1 AA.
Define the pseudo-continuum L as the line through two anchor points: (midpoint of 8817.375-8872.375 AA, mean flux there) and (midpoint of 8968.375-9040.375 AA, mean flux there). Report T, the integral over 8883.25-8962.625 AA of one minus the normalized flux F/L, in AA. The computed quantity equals 6.9 AA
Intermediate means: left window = 1.11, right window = 1.29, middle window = 1.09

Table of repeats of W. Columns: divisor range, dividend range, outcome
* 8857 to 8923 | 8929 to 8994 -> 1.15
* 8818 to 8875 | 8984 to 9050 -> 1.19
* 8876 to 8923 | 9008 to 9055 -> 1.25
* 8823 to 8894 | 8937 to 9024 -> 1.17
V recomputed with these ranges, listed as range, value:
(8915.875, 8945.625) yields 1.16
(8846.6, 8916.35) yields 1.03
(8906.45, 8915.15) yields 1.14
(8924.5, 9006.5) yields 1.2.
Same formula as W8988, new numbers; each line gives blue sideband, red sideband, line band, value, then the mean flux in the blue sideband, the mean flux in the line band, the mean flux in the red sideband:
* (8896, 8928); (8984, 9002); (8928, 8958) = 2.2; 1.13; 1.11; 1.31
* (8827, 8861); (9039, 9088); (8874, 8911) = 6.7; 1.18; 0.983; 1.29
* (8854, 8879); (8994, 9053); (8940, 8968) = 1.7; 0.966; 1.09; 1.31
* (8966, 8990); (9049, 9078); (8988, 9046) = -2.6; 1.23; 1.31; 1.28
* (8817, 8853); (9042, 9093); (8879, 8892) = 2.9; 1.16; 0.922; 1.29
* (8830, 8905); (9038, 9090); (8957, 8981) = 0.1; 1.04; 1.17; 1.29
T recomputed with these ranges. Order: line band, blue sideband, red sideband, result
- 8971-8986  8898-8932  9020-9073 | -0.4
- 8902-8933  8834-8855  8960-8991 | 1.5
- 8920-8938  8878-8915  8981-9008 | -1.1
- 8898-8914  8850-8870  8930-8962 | -0.1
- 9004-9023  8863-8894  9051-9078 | -2.7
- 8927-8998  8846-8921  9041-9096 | -1.6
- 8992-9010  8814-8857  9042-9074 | -1.2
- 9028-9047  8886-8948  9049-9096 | -0.6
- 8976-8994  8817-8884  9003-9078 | -0.7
